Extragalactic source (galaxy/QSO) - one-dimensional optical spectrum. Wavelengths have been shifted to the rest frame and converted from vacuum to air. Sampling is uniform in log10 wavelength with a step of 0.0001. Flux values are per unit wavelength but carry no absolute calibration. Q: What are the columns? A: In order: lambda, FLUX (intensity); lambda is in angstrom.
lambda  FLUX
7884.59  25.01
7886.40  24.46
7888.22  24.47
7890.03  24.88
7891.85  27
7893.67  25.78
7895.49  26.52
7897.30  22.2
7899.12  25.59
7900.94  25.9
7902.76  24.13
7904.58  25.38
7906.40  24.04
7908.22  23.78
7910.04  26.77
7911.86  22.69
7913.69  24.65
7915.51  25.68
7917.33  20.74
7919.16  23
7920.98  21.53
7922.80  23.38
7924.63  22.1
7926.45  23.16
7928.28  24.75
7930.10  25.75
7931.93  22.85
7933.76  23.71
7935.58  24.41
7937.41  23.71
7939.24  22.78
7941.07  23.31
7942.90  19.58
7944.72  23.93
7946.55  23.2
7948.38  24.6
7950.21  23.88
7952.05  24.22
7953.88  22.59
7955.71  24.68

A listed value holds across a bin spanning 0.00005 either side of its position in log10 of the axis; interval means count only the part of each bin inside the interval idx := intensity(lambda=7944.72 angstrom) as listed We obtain 23.93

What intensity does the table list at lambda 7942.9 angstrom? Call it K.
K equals 19.58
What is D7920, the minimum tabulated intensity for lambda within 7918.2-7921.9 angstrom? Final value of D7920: 21.53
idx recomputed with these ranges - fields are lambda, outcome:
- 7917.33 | 20.74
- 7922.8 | 23.38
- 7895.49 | 26.52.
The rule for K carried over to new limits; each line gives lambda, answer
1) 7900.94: 25.9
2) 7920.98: 21.53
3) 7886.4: 24.46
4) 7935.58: 24.41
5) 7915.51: 25.68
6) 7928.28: 24.75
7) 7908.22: 23.78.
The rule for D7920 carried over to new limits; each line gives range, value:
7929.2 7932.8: 22.85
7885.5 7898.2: 22.2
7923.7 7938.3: 22.1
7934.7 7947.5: 19.58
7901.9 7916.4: 22.69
